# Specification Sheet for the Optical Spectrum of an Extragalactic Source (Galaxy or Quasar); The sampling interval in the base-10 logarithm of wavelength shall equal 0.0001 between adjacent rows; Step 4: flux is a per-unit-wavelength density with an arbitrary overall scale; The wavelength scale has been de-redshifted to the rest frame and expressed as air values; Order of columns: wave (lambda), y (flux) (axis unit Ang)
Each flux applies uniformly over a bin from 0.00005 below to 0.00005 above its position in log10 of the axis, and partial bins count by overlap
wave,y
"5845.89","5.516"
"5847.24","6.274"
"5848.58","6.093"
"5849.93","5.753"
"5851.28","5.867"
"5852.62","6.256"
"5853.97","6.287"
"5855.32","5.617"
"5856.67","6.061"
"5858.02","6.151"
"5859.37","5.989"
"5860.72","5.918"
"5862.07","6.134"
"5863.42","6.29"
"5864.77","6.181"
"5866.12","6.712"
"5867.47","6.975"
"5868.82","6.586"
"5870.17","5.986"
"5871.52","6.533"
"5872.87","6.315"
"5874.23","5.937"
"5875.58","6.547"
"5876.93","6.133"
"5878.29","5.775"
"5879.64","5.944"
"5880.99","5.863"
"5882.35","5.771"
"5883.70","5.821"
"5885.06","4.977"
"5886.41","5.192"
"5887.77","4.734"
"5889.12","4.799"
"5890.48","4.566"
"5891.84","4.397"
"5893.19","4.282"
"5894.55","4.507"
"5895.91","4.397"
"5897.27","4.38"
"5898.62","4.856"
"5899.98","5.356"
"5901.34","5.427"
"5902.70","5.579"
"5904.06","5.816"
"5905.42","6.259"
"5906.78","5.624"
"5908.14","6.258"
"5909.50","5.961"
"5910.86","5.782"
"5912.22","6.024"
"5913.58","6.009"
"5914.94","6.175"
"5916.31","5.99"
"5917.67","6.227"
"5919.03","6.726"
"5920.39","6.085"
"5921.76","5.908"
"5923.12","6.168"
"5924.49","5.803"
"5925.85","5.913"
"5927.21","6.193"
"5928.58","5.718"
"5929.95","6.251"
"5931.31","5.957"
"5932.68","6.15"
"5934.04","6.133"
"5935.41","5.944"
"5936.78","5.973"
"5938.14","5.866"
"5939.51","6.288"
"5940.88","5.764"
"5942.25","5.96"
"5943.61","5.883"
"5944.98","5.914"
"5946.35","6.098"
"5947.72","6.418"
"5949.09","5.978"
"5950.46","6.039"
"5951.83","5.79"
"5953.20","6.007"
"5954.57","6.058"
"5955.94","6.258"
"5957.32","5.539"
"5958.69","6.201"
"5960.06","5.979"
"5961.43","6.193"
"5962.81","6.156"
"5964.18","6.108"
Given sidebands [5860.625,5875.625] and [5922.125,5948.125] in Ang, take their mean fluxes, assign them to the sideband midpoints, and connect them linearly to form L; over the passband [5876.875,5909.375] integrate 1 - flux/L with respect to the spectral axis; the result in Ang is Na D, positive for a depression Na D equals 4.96 Ang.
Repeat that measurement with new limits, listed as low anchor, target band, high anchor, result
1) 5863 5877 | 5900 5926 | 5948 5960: 0.9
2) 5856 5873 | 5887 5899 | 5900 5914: 2.9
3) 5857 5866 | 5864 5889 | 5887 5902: -2.2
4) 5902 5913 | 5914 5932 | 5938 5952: -0.4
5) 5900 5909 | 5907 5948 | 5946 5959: -0.9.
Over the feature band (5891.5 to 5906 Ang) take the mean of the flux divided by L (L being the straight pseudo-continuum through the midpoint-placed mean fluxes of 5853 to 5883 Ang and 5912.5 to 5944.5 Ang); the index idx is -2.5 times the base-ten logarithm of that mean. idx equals 0.21 mag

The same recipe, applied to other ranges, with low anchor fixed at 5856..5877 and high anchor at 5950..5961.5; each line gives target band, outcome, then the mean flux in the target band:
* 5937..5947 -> 0.01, 5.97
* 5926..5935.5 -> 0.01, 6.05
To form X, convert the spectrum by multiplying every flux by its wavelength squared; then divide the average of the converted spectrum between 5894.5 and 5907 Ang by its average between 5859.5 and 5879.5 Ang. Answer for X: 0.8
